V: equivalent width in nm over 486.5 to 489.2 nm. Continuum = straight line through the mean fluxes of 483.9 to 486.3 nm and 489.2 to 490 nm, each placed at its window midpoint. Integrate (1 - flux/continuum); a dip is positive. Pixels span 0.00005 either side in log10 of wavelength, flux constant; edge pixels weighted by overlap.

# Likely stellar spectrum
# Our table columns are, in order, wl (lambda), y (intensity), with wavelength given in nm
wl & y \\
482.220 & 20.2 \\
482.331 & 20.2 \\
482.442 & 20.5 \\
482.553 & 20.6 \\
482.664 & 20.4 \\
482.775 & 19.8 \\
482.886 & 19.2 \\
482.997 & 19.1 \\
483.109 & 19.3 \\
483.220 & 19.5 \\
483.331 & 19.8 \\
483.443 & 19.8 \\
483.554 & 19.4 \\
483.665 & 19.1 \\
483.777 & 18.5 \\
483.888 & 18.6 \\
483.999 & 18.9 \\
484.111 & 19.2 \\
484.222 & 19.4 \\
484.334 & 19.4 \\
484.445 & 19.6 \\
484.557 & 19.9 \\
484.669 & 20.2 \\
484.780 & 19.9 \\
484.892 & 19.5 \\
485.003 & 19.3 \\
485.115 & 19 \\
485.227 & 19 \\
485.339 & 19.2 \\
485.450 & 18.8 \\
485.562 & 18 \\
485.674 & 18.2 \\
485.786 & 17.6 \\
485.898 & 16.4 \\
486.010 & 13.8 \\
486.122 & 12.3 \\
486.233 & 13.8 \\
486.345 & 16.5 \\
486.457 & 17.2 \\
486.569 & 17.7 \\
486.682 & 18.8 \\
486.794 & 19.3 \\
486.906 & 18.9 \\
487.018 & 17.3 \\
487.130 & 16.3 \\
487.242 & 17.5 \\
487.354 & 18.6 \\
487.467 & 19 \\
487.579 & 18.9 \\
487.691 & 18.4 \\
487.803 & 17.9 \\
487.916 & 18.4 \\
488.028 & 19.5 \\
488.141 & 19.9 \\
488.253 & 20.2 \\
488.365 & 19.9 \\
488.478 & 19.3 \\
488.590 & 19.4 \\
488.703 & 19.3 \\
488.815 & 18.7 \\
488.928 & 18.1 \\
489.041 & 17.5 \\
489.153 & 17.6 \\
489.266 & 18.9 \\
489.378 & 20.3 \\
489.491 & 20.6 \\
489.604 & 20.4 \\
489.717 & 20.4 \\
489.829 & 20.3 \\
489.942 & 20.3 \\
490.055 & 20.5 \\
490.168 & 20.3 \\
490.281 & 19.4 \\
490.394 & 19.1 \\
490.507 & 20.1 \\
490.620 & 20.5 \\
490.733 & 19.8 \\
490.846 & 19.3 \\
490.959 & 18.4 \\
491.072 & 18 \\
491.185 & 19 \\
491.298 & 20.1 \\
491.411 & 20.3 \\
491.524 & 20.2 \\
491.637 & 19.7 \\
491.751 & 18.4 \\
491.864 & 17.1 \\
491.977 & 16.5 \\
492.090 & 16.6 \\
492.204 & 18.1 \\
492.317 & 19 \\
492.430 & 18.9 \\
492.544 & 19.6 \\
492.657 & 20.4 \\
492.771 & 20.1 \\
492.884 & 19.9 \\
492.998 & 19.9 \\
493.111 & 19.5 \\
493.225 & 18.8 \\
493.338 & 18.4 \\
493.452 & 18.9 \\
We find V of 0.11 nm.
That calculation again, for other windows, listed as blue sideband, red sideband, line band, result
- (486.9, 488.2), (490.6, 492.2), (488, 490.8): -0.157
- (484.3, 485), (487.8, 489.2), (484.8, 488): 0.270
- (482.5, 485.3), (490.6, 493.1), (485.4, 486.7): 0.190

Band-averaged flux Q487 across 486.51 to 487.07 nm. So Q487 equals 18.4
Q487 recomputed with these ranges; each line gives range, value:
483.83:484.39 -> 19.1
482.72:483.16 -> 19.3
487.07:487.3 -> 17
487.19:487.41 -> 18.1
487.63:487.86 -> 18.2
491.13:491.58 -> 19.9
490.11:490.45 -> 19.6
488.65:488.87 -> 19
